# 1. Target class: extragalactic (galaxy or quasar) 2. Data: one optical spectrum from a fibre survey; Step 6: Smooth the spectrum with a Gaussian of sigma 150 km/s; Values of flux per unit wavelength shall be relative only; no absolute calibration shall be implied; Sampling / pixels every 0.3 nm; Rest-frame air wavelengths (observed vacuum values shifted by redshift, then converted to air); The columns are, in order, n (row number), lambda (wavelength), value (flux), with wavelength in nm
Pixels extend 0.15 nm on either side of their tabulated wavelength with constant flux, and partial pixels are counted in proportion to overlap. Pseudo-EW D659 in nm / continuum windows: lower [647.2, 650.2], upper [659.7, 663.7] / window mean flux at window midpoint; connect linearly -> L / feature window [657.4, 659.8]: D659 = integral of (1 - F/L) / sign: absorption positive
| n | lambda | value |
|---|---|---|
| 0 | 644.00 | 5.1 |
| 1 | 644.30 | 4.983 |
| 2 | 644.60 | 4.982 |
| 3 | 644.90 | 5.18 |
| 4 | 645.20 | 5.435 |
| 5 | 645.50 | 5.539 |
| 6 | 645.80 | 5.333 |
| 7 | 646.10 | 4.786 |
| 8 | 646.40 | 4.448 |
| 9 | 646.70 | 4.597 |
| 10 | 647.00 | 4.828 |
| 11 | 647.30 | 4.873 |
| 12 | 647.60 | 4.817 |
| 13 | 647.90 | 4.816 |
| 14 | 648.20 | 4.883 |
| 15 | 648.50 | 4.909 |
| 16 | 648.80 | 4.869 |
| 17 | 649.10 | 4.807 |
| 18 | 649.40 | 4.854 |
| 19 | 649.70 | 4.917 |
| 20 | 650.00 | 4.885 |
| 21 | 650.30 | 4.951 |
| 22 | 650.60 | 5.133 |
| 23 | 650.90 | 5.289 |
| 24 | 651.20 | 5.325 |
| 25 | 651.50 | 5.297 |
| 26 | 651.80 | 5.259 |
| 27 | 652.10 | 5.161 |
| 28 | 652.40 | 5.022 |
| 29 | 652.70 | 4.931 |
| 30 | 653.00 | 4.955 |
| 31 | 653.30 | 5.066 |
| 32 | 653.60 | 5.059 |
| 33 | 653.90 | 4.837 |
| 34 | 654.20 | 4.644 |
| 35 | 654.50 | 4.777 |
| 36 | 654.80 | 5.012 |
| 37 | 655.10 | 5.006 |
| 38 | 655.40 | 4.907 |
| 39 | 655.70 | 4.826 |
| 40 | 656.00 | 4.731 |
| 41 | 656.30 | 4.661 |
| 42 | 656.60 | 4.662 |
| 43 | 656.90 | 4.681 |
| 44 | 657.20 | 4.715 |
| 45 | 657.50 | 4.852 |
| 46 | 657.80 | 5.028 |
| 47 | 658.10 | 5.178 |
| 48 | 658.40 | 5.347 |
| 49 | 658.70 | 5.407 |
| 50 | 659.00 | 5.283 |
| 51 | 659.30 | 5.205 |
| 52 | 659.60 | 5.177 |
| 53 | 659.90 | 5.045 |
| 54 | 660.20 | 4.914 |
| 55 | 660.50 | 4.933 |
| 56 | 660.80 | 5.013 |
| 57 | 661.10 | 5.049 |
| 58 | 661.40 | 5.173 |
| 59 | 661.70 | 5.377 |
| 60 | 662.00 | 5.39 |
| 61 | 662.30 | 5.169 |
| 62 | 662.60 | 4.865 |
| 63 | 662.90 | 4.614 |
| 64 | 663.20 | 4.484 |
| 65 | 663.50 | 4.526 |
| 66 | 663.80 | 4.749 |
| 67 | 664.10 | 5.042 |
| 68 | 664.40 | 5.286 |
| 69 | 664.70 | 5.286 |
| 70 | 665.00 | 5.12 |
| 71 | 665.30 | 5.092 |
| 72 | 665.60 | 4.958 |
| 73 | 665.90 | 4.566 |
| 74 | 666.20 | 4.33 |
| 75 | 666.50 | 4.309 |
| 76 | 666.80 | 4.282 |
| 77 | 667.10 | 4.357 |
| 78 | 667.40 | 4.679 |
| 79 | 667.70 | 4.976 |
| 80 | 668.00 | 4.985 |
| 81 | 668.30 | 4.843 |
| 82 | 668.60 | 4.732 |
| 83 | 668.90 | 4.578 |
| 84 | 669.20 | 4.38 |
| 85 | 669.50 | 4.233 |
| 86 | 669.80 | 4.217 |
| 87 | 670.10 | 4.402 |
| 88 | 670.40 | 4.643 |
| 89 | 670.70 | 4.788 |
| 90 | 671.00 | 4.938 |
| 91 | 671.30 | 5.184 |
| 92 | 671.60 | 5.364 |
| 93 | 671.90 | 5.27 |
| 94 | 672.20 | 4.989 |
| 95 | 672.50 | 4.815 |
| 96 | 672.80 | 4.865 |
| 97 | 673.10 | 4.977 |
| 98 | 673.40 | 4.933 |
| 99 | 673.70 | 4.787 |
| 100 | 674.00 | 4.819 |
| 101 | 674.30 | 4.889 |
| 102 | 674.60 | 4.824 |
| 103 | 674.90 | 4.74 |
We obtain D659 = -0.12 nm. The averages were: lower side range 4.86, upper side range 4.97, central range 5.19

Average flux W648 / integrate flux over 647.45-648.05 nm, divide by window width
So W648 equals 4.82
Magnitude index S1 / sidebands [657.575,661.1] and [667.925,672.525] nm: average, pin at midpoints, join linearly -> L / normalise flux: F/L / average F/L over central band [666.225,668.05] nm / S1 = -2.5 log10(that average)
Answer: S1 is 0.07 mag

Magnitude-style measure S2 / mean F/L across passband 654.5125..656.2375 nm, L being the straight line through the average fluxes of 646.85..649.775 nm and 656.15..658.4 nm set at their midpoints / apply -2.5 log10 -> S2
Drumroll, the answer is -0.004 mag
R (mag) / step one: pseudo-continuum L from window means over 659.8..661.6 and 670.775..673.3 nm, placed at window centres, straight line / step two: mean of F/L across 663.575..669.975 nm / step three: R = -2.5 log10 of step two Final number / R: 0.07 mag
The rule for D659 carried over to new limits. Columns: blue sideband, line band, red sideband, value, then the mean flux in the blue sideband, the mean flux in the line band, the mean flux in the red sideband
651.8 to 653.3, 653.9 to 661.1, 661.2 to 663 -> 0.175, 5.05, 4.96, 5.11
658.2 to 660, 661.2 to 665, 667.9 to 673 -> 0.060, 5.25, 5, 4.78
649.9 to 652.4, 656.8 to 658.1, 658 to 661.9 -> 0.075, 5.16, 4.87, 5.16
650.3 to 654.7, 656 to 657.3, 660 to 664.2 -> 0.084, 5.05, 4.68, 4.95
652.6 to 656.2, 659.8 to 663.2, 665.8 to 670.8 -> -0.223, 4.89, 5.02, 4.54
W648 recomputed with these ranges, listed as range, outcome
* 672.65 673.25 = 4.92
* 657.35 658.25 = 5.02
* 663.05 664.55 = 4.82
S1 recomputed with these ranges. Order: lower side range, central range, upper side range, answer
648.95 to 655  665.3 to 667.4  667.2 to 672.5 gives 0.07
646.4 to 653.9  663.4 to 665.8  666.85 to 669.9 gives -0.08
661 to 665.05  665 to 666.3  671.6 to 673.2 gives 0.05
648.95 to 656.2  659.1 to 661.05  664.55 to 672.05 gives -0.04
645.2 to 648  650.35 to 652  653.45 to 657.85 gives -0.08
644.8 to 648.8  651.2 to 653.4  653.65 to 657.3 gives -0.06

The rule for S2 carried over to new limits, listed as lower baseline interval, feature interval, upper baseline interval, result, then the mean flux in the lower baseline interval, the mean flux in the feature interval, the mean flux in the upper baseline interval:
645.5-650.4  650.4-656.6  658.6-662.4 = 0.00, 4.87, 4.99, 5.16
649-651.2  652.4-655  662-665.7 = 0.02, 5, 4.92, 4.95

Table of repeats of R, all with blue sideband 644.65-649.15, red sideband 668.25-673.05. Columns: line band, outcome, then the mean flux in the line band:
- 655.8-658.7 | -0.007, 4.9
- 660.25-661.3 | -0.035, 5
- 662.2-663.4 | 0.016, 4.76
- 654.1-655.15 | 0.007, 4.86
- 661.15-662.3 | -0.094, 5.27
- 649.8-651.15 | -0.035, 5.08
